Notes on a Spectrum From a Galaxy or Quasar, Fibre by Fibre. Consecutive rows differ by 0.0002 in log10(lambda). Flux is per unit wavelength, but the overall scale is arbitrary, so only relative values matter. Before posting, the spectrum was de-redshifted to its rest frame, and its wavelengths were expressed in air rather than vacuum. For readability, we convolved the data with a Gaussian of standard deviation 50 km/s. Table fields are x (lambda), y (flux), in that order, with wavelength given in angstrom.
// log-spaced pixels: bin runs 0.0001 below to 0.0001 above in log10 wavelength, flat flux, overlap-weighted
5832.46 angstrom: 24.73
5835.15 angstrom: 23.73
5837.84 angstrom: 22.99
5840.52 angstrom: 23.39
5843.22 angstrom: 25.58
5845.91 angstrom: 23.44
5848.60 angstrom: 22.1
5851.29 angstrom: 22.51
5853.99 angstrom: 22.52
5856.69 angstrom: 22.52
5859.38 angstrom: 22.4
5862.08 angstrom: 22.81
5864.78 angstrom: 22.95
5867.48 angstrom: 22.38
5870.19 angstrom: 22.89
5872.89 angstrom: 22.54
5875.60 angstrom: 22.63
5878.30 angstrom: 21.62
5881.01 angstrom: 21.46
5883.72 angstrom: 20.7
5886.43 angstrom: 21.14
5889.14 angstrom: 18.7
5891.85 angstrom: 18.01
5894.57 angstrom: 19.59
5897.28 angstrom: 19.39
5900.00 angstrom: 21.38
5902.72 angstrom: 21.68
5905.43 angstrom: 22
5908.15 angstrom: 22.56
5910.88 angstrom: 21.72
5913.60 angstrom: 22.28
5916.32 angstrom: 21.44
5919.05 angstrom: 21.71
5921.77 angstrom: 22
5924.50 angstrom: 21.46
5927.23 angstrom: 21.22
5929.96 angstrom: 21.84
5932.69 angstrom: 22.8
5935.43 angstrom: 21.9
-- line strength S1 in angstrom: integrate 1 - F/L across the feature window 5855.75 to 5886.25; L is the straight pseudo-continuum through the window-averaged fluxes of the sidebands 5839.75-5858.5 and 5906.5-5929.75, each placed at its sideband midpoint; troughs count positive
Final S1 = 0.7 angstrom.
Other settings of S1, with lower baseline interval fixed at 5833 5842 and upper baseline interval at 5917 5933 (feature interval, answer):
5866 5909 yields 2.6 angstrom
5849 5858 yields 0.3 angstrom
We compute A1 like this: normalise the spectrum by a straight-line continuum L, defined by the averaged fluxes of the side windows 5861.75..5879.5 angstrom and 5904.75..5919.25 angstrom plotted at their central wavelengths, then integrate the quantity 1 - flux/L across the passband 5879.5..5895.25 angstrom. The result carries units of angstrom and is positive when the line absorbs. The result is 1.65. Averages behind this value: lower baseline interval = 22.5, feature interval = 20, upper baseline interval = 22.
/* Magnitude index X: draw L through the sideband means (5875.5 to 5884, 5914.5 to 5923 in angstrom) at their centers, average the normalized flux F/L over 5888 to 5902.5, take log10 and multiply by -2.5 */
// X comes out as 0.108 mag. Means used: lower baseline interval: 21.6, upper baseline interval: 21.8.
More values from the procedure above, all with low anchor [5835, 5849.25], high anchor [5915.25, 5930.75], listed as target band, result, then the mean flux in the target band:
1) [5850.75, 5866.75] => 0.027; 22.6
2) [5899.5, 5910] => 0.006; 21.9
